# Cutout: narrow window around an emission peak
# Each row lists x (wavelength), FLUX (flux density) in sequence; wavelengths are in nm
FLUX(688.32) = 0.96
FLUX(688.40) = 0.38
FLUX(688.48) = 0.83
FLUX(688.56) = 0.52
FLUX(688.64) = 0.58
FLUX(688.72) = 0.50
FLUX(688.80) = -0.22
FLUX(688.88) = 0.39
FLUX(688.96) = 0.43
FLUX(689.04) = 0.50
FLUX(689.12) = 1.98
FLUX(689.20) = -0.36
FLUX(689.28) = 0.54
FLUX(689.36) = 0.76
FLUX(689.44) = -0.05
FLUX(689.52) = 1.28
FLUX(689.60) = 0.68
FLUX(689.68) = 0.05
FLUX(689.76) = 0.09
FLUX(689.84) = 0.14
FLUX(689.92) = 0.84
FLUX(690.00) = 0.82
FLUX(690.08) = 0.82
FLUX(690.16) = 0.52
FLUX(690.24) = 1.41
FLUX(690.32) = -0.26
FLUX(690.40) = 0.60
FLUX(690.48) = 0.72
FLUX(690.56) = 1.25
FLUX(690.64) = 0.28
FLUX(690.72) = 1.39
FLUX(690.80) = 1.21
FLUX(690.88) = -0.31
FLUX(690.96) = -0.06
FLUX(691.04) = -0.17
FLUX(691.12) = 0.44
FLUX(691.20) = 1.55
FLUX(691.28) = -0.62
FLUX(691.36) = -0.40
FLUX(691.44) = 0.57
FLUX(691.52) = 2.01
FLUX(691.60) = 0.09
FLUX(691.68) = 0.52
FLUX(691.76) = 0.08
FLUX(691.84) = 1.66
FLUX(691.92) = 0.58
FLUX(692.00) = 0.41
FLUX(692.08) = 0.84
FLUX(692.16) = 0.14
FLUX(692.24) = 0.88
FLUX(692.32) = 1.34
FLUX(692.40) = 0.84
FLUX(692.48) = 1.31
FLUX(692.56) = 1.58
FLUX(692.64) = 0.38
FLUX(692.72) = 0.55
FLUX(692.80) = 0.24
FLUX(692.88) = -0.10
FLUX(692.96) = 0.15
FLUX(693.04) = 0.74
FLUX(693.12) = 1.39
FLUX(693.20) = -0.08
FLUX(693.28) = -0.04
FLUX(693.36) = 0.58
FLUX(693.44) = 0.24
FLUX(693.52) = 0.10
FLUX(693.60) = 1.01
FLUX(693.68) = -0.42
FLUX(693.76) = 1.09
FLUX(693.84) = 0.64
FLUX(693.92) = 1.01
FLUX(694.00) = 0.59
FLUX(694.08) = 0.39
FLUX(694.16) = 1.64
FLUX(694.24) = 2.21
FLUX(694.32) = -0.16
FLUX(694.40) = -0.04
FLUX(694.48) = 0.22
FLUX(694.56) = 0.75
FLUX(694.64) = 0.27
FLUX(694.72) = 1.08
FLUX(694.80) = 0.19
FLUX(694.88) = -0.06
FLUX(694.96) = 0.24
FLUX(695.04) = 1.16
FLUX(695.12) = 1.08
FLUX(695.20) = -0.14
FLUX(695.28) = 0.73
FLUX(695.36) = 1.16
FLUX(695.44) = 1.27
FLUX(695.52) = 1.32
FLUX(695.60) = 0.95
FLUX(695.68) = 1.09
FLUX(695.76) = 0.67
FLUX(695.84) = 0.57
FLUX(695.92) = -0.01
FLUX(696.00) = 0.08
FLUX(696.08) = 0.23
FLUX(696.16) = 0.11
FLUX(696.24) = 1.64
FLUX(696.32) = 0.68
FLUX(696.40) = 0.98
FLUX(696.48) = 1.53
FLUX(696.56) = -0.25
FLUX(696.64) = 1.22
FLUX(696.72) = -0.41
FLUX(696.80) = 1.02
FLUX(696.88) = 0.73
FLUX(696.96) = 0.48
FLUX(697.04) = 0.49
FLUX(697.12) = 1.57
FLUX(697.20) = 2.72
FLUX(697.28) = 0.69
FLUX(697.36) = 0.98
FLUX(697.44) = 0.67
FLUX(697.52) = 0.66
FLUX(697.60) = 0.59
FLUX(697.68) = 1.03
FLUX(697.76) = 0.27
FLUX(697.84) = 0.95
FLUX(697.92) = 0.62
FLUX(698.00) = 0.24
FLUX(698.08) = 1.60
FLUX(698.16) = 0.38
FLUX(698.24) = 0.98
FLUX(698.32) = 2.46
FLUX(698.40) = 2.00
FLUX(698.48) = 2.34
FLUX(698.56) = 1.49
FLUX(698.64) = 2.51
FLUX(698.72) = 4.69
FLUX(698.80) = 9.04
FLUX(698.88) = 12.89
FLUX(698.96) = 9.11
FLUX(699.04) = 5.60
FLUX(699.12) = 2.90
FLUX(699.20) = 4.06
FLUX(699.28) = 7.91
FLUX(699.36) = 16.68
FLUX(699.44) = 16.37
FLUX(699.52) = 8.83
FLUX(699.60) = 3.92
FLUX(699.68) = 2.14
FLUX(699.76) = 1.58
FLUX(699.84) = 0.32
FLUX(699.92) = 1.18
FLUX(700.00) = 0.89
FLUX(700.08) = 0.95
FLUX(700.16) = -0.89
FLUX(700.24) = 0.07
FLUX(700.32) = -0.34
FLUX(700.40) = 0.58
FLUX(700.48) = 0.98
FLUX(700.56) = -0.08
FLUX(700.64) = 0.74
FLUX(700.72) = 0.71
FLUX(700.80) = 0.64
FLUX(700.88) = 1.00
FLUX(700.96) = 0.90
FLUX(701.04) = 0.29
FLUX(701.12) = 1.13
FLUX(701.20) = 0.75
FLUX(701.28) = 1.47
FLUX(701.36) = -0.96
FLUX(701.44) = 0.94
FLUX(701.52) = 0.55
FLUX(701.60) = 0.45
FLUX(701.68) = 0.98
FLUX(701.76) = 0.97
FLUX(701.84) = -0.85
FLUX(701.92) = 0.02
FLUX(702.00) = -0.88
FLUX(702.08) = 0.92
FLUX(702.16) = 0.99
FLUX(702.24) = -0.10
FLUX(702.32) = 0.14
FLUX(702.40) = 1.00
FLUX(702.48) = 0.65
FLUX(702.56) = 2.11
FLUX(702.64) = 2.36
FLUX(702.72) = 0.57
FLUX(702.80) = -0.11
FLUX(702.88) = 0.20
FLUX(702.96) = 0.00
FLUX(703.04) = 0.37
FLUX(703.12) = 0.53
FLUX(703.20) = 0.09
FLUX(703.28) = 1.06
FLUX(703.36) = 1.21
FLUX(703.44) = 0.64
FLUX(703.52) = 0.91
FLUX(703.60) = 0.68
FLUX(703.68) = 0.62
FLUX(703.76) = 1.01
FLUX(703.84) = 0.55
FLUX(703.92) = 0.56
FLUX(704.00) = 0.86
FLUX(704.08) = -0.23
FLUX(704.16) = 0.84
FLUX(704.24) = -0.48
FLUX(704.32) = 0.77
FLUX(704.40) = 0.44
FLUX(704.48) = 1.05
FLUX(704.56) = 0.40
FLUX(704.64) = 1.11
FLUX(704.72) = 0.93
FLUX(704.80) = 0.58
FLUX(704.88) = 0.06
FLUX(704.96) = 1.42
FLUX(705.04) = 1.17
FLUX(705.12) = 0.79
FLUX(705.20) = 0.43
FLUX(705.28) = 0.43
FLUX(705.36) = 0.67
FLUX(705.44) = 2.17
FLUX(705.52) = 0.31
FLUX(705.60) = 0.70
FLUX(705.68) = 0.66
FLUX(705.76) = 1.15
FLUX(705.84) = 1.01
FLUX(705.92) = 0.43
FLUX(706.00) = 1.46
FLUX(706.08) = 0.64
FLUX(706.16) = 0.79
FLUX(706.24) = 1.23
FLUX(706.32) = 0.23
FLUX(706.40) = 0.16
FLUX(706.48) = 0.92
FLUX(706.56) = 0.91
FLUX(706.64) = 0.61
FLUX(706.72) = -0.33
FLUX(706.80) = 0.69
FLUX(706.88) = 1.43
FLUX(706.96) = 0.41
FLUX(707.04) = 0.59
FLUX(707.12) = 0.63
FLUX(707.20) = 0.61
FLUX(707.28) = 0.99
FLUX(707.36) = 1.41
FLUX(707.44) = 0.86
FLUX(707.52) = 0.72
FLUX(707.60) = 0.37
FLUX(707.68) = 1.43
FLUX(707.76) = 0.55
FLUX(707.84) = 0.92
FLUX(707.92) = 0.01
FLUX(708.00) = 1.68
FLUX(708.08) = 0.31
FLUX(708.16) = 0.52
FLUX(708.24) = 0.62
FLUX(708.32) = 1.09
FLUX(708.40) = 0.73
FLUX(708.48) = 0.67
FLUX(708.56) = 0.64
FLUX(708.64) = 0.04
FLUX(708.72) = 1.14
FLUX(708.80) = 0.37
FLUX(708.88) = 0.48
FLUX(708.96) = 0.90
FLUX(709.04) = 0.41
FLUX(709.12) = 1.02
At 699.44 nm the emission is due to [O II]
